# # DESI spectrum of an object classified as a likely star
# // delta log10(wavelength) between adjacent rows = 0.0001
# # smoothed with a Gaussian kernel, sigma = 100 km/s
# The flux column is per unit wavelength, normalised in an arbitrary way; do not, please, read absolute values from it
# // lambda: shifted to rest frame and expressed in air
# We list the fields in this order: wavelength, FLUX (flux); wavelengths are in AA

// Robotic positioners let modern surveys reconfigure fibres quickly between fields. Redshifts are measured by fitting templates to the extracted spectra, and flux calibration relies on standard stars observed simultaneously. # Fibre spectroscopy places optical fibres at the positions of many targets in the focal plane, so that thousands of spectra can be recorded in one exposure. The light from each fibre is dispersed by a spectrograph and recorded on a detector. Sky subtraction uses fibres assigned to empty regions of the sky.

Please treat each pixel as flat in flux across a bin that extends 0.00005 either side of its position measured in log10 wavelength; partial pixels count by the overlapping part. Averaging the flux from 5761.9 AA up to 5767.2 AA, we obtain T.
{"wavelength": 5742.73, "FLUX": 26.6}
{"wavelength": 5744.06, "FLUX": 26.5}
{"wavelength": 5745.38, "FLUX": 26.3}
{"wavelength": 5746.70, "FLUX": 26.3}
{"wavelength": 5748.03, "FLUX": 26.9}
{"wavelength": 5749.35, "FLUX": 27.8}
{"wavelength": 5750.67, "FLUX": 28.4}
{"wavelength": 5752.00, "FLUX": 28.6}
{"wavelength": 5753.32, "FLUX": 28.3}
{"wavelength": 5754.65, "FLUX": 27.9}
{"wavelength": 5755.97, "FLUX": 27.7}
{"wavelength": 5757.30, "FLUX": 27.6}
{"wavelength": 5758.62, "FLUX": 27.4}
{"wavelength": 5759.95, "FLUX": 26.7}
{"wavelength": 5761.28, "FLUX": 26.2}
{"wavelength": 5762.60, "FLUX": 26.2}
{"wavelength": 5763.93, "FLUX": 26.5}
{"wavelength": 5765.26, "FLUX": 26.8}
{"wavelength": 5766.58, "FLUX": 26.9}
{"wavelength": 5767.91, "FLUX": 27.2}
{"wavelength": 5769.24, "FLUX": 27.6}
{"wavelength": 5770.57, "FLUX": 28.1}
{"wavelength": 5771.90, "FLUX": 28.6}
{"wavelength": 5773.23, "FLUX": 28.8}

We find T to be 26.6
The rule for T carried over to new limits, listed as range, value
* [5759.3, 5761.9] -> 26.4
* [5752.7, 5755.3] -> 28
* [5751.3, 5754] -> 28.4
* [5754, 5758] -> 27.8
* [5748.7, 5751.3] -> 28.1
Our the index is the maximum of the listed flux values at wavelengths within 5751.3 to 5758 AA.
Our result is 28.6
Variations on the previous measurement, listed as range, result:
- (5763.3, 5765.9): 26.8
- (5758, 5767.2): 27.4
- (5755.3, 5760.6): 27.7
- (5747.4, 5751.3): 28.4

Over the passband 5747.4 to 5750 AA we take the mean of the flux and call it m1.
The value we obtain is 27.4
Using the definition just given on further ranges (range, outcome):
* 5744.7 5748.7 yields 26.5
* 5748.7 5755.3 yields 28.2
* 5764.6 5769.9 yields 27.1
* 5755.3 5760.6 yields 27.4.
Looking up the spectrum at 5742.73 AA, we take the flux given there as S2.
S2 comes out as 26.6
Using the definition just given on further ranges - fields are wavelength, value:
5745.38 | 26.3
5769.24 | 27.6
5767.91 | 27.2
